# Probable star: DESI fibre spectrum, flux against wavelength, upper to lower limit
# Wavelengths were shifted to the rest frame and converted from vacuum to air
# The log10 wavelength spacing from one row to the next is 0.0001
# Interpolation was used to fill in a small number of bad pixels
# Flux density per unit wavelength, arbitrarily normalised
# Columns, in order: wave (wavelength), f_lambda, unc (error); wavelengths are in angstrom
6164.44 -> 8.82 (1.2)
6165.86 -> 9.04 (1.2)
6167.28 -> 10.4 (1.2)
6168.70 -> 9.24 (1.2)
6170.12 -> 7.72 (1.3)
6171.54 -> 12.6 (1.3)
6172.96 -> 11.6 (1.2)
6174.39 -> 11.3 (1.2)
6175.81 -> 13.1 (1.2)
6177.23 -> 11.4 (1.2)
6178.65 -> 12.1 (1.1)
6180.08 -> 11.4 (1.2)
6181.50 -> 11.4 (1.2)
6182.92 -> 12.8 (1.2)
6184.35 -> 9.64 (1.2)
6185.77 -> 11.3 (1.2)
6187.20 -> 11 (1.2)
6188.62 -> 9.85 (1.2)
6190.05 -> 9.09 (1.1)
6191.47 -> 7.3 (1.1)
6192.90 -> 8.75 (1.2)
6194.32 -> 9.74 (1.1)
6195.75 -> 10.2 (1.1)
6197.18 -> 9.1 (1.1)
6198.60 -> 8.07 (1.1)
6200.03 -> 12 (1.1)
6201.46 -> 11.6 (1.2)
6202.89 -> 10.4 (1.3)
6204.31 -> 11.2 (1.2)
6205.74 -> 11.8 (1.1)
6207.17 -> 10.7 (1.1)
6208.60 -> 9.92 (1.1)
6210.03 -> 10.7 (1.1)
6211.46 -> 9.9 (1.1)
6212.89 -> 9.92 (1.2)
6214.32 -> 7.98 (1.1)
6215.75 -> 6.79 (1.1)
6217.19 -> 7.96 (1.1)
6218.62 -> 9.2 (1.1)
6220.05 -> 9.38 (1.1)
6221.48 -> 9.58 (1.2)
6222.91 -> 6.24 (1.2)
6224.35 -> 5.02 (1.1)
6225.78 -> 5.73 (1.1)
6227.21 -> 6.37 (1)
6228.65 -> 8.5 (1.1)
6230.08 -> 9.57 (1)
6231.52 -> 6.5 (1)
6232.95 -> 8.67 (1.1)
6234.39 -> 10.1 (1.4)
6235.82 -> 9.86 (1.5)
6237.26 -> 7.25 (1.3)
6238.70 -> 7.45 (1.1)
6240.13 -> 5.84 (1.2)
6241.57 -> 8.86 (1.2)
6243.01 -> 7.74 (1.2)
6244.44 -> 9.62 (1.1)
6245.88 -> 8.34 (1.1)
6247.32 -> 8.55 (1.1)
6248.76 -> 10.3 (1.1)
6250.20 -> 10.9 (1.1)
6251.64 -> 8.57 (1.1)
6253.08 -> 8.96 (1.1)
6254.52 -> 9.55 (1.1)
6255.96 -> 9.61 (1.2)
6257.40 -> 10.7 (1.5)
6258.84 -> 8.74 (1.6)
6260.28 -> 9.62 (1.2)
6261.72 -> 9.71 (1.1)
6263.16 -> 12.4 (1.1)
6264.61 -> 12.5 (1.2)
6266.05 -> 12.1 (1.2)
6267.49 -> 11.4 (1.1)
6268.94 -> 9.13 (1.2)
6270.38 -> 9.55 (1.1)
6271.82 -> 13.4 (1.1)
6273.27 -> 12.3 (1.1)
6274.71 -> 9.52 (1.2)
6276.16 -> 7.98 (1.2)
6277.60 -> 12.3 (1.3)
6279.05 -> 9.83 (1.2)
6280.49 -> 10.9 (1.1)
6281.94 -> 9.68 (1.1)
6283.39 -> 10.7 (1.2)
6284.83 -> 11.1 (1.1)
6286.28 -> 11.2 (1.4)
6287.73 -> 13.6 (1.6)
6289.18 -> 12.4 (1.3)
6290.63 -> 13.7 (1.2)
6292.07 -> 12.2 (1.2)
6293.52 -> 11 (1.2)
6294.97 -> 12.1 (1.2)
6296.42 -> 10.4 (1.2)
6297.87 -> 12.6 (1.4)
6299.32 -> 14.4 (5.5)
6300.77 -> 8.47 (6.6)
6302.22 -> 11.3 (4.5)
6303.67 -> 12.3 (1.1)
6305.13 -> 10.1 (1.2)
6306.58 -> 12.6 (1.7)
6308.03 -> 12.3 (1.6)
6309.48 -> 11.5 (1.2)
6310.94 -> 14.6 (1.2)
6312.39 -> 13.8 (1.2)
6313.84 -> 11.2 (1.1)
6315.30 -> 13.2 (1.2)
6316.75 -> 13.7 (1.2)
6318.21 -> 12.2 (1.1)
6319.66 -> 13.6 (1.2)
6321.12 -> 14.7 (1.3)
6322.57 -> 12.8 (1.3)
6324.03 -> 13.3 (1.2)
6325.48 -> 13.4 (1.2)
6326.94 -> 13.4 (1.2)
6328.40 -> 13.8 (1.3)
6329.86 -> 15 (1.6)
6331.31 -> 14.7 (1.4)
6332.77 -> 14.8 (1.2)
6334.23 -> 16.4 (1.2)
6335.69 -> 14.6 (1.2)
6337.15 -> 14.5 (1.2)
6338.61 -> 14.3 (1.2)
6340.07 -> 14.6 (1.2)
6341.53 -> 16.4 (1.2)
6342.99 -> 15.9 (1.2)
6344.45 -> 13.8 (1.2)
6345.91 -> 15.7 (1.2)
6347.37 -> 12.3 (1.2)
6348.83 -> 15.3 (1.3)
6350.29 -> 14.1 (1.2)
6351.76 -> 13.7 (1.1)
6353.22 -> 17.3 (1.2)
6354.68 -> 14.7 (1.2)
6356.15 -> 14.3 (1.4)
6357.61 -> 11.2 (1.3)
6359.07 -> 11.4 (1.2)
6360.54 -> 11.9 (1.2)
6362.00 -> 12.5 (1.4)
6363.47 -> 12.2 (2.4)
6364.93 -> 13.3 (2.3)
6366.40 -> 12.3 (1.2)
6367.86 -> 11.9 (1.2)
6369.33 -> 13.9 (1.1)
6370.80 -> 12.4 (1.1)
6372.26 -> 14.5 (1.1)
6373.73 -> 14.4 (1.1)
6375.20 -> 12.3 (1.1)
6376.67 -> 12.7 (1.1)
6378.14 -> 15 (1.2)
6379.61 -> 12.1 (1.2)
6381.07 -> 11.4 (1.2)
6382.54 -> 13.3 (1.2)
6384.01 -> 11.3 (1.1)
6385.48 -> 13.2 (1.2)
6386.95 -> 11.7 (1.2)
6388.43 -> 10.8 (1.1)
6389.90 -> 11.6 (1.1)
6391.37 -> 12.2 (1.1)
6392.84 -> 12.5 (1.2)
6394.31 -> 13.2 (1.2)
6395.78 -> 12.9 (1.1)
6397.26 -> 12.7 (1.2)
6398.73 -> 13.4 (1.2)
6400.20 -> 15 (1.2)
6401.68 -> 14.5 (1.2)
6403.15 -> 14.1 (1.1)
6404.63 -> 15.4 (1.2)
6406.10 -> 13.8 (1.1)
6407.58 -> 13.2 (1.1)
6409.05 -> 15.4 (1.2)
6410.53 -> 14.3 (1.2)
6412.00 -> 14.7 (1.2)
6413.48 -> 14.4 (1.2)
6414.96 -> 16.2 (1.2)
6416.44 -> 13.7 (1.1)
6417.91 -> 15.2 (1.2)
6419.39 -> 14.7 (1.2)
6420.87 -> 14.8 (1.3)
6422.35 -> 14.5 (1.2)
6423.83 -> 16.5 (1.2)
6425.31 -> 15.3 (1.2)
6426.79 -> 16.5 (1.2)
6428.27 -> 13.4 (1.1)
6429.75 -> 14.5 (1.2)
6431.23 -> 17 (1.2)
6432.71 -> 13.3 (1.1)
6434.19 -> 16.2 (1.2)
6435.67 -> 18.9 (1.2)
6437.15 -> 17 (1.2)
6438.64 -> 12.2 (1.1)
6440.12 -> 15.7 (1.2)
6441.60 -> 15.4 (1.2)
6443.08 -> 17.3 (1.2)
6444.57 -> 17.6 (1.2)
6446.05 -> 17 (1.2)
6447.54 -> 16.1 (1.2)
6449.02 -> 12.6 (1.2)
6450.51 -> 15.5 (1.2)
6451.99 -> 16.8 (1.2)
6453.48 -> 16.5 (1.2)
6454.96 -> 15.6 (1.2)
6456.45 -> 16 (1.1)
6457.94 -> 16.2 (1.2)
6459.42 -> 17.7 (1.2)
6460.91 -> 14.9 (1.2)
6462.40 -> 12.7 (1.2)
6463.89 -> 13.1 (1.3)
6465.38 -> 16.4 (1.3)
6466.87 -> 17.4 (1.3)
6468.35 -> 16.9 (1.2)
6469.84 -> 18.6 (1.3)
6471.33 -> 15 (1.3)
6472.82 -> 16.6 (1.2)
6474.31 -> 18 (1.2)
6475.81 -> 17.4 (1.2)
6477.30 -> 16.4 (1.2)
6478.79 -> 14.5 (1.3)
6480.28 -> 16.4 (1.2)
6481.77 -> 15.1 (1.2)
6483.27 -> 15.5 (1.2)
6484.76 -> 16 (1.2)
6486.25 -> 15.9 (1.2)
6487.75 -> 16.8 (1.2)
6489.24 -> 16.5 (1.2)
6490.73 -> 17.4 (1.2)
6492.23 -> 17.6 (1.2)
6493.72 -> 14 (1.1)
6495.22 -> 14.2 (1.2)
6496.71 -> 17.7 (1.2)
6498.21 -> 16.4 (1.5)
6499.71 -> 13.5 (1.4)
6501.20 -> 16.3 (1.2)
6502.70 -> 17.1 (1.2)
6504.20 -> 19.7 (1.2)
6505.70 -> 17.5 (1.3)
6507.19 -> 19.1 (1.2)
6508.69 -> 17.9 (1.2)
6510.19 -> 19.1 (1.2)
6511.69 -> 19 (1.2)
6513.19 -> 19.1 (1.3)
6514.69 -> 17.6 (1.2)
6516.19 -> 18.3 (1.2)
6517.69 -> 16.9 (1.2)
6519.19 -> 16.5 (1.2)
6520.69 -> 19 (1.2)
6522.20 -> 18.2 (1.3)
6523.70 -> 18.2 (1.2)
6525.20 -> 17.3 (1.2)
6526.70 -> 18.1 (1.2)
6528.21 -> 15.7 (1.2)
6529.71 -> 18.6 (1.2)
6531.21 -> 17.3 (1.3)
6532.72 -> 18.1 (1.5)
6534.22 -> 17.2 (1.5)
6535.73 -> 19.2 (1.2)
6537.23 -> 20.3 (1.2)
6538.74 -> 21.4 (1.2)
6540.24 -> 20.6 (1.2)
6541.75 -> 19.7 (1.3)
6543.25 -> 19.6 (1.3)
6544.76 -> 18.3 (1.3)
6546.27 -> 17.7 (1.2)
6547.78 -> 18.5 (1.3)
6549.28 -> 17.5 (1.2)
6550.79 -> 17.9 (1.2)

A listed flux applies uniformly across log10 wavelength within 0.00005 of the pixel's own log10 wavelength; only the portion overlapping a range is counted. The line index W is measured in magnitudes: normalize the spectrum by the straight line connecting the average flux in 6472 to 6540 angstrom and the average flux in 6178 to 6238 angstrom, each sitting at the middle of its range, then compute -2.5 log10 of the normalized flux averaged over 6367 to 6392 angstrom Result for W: 0.11 mag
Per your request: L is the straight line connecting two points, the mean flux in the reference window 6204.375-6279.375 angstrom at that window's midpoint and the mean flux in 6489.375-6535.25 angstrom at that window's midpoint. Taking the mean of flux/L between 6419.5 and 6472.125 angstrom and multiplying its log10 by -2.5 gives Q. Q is -0.02 mag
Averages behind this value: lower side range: 9.31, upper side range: 17.4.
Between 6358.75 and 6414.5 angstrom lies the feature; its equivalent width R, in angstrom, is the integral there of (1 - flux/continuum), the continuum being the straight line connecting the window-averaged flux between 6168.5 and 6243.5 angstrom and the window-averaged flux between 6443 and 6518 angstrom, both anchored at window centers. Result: 3.9 angstrom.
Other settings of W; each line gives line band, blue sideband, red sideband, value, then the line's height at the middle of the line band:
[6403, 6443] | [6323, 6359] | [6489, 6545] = 0.064 mag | 16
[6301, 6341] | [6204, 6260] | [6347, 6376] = -0.127 mag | 11.9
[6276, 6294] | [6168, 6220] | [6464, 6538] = 0.083 mag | 12.3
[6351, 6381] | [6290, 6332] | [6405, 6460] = 0.062 mag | 13.9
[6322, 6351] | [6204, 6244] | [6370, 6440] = -0.209 mag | 11.9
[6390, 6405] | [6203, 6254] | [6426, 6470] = 0.056 mag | 14.2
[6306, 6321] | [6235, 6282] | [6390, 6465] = -0.131 mag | 11.5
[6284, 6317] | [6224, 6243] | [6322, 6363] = -0.045 mag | 11.7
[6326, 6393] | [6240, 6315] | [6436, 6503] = -0.042 mag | 13.1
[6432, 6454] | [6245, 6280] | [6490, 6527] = -0.025 mag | 15.5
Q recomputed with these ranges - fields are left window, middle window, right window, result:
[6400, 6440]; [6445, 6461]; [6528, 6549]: 0.01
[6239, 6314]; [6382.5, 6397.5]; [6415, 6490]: 0.15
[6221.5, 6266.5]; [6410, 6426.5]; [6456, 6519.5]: -0.04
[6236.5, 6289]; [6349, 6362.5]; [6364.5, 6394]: -0.12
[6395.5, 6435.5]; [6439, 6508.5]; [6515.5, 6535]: 0.00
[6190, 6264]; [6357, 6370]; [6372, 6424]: 0.04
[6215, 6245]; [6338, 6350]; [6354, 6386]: -0.23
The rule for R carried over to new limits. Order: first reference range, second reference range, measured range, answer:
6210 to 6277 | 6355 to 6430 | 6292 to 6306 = -0.9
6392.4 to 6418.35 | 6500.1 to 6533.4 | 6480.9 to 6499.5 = 1.1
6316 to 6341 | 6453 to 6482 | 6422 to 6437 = -0.1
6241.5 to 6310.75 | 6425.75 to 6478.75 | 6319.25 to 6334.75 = -2.3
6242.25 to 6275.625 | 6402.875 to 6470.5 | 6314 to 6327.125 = -1.4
